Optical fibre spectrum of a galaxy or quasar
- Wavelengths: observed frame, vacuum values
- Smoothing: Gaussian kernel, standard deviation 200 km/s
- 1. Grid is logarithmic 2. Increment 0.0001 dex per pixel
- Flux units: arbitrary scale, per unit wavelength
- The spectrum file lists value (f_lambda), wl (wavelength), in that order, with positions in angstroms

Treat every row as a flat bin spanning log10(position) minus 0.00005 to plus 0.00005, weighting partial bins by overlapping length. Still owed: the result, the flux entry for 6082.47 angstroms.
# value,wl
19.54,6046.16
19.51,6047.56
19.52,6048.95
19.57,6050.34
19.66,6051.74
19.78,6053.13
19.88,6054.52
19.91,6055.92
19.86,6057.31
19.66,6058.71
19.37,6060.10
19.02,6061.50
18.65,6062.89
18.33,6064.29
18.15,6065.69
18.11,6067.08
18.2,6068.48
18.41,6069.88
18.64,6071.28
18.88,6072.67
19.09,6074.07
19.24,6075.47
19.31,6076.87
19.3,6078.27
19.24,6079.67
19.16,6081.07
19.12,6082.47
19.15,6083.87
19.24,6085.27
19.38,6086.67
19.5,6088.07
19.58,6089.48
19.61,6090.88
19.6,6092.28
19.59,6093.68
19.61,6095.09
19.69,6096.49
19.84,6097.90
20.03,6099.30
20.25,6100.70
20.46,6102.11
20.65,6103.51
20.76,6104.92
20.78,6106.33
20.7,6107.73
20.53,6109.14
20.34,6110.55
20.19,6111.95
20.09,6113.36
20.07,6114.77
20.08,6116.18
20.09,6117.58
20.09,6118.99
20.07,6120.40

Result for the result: 19.12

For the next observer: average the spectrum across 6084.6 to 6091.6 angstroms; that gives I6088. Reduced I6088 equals 19.5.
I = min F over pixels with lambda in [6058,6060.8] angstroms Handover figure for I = 19.37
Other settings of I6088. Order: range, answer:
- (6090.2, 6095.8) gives 19.6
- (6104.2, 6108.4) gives 20.7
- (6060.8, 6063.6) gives 18.8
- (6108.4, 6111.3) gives 20.4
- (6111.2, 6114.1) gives 20.2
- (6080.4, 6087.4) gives 19.2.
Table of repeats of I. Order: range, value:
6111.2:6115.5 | 20.07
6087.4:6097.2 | 19.5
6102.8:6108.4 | 20.65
